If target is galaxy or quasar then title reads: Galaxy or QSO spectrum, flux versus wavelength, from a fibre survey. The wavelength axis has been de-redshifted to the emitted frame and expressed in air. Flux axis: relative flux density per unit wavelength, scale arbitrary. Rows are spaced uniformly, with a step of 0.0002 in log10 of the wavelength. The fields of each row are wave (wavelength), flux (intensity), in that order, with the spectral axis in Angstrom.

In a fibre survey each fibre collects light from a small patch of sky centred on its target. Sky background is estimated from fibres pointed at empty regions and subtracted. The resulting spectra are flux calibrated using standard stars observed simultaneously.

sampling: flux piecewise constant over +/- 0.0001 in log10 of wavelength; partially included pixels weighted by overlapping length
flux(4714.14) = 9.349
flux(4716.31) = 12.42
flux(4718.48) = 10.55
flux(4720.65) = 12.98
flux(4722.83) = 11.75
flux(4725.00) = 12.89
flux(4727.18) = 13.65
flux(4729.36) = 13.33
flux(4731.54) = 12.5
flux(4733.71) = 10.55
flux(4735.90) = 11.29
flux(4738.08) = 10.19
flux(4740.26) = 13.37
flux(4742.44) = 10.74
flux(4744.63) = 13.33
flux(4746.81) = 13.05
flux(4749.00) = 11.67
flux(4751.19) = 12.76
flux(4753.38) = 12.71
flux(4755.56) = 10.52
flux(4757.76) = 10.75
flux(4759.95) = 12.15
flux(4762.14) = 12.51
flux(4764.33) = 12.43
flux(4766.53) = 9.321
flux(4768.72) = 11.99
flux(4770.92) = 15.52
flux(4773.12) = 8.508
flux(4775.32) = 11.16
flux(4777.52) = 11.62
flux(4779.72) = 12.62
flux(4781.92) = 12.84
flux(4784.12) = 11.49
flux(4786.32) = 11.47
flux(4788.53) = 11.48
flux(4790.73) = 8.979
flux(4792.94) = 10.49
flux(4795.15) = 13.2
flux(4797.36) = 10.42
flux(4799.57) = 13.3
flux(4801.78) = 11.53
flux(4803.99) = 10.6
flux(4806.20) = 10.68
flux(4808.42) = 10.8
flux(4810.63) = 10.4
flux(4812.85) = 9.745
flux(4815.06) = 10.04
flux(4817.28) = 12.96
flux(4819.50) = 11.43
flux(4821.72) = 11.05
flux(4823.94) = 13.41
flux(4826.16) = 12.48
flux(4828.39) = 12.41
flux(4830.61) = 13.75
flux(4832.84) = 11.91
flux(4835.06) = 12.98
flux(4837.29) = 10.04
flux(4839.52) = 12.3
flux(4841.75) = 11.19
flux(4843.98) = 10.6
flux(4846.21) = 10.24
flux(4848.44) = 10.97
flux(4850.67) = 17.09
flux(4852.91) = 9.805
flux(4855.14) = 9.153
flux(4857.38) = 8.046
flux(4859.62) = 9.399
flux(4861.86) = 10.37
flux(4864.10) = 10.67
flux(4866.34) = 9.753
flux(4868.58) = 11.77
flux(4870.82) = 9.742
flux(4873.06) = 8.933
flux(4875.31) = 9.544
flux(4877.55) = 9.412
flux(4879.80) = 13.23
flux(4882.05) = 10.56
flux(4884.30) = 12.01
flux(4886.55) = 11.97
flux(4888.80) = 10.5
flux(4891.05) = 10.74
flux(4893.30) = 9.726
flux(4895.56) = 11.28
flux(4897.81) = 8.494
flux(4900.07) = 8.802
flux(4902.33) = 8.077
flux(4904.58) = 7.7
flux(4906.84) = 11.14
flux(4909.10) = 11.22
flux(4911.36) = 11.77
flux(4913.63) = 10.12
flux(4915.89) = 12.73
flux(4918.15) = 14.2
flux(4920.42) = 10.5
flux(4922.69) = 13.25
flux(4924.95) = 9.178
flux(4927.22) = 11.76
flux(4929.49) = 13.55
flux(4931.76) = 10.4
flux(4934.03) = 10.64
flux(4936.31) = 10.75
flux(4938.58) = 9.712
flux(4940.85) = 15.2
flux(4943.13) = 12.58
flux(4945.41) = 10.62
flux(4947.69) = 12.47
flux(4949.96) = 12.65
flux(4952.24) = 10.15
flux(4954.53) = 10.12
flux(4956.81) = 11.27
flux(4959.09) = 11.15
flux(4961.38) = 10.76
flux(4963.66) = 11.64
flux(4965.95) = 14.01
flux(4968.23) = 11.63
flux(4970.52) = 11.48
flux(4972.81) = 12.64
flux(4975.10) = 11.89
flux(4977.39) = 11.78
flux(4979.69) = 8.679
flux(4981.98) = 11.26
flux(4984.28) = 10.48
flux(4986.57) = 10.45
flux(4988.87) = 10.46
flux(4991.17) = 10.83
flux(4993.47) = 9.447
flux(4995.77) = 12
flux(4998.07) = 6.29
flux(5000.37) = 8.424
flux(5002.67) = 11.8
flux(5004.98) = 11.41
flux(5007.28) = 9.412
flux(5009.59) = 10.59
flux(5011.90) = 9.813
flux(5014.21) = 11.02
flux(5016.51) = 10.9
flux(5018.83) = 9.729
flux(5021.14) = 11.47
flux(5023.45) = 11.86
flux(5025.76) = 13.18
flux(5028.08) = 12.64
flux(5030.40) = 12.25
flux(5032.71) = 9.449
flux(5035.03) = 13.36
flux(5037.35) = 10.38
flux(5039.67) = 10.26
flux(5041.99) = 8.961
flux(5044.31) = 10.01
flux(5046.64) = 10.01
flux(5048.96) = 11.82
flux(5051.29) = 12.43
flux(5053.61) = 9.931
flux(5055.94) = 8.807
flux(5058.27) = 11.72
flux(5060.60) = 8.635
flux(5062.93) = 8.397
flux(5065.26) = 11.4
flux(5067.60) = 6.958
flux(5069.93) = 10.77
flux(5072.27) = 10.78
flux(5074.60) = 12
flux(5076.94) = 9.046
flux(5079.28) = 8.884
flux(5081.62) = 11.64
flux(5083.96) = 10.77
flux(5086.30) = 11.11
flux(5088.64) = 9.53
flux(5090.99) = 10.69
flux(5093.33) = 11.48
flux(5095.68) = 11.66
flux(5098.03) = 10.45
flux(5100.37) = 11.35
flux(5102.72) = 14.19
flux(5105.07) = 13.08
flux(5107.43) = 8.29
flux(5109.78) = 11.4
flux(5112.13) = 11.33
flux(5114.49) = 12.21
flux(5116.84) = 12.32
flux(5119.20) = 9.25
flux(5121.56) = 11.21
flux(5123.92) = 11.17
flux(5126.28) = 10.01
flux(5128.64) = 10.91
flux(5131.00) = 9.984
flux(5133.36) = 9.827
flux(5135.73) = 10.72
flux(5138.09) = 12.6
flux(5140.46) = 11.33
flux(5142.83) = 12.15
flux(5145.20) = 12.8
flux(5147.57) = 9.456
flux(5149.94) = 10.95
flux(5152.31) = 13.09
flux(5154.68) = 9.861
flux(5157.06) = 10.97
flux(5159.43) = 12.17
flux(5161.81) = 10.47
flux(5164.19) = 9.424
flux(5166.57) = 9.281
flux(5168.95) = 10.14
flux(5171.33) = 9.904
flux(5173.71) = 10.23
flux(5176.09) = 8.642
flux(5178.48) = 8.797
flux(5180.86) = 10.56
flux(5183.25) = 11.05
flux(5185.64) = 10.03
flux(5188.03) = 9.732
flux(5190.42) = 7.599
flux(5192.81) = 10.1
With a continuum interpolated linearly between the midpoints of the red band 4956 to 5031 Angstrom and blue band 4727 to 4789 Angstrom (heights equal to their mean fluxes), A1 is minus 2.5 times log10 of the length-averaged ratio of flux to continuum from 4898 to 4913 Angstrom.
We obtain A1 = 0.166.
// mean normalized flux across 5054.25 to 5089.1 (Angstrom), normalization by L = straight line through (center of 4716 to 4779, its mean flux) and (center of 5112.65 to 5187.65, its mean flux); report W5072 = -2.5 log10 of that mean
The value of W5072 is 0.09 mag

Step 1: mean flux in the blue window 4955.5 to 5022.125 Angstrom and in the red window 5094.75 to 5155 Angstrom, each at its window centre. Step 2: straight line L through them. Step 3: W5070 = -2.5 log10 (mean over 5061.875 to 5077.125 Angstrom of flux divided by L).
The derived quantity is 0.11 mag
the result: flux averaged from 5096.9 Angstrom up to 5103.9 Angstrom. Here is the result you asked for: 12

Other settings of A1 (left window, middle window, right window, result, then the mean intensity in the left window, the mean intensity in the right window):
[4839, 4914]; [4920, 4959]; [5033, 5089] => -0.10 mag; 10.5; 10.3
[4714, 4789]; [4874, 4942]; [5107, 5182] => 0.05 mag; 11.9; 10.7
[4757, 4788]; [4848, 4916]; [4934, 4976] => 0.12 mag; 11.7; 11.7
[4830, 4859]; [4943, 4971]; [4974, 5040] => -0.06 mag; 11.3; 10.7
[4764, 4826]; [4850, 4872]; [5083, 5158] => 0.09 mag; 11.4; 11.1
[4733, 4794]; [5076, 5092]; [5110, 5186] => 0.06 mag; 11.6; 10.7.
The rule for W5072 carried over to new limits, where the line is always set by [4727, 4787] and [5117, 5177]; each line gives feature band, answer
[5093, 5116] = -0.071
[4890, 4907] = 0.217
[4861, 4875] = 0.140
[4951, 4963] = 0.054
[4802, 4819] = 0.089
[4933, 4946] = -0.027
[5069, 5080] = 0.060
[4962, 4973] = -0.086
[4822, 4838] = -0.066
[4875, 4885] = 0.049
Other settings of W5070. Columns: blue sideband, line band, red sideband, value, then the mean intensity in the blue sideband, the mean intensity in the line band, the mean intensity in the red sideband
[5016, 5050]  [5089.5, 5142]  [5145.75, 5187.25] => -0.05 mag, 11.1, 11.2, 10.3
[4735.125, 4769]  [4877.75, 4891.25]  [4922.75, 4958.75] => 0.01 mag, 11.8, 11.4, 11.5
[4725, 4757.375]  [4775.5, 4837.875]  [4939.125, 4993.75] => 0.03 mag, 12.1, 11.6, 11.4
